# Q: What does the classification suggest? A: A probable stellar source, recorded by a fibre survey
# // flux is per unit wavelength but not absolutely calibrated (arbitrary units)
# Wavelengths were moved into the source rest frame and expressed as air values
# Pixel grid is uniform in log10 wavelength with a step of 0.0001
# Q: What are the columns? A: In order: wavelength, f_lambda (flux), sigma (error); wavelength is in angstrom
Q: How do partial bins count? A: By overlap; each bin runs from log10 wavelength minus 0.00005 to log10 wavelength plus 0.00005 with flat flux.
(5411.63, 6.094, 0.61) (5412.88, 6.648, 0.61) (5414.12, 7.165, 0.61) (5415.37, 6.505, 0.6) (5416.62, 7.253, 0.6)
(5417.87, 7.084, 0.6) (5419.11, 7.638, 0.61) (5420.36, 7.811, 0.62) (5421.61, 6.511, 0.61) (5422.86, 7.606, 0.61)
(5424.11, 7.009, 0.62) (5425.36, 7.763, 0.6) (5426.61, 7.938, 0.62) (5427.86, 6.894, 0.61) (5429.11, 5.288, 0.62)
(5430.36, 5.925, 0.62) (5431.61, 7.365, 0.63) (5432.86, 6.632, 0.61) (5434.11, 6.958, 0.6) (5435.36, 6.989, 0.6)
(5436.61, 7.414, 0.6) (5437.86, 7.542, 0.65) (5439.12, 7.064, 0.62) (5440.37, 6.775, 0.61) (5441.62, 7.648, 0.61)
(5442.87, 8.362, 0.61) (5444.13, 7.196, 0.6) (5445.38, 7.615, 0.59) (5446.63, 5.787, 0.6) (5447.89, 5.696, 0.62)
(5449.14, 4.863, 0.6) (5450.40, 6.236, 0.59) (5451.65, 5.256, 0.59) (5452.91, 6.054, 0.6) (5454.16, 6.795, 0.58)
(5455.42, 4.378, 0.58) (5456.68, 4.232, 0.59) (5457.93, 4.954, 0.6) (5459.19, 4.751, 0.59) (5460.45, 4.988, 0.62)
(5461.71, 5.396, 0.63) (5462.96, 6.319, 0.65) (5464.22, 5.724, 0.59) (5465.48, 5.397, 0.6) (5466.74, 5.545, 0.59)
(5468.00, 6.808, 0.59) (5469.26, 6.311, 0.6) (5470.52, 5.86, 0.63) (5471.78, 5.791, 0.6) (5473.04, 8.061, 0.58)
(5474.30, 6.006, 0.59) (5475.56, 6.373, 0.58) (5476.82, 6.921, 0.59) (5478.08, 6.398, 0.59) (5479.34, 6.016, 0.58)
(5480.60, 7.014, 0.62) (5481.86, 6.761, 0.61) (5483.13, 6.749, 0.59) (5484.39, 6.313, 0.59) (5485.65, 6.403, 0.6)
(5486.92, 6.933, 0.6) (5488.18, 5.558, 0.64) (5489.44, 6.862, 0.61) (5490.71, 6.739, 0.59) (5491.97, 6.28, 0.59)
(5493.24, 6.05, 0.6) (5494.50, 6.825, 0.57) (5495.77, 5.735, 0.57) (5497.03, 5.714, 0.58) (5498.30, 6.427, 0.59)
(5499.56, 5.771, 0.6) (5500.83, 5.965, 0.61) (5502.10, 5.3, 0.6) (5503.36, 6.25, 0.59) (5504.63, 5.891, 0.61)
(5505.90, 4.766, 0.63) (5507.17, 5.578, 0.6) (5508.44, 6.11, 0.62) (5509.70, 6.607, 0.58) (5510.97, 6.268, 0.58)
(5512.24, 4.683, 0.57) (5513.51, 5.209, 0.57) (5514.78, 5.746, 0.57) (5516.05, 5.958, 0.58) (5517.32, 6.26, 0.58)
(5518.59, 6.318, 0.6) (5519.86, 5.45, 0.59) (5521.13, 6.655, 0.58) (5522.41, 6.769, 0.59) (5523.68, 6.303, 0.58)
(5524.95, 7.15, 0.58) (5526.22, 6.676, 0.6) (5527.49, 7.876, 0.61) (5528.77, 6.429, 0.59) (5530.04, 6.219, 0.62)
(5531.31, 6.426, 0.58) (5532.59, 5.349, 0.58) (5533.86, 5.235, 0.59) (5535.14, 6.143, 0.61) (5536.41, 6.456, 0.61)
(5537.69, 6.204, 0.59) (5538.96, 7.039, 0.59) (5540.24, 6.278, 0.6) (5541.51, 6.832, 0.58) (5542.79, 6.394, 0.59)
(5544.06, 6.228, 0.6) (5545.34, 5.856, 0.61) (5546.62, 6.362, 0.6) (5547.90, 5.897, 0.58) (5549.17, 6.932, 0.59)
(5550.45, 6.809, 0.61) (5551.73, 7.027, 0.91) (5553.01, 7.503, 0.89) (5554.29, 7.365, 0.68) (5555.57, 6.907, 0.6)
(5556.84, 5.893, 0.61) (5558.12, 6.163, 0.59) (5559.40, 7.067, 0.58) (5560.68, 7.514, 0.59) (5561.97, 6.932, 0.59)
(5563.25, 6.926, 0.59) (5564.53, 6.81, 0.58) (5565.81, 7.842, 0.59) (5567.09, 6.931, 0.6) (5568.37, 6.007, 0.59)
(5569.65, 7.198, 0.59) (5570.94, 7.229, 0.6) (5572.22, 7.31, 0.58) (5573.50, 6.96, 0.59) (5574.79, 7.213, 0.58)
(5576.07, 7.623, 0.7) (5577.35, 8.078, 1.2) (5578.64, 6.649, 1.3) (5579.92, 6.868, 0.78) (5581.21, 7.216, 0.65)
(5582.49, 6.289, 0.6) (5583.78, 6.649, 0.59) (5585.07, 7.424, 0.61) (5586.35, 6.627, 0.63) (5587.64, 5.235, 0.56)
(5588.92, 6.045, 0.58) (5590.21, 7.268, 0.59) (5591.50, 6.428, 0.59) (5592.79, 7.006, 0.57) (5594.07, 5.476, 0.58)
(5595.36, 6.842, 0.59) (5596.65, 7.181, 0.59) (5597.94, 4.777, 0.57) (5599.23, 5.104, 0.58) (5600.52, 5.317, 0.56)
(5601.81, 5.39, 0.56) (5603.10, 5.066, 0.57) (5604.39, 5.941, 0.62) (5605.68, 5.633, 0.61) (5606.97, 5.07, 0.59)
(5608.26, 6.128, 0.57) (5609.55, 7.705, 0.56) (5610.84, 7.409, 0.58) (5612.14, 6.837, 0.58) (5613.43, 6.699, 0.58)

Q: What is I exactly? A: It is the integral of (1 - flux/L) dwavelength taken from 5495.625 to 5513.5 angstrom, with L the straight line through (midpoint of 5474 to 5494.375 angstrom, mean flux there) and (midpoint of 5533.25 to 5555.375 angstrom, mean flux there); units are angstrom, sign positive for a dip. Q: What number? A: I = 2.0 angstrom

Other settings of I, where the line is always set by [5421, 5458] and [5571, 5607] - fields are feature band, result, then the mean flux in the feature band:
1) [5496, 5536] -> 2.8 angstrom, 6.05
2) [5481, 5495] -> 0.1 angstrom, 6.5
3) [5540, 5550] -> 0.2 angstrom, 6.36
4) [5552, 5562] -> -0.7 angstrom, 6.92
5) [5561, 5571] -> -0.8 angstrom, 6.98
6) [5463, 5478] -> 0.7 angstrom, 6.26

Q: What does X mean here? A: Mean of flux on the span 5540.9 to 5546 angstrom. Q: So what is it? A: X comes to 6.32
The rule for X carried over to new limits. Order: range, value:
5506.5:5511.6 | 6.14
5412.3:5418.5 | 6.94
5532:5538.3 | 5.88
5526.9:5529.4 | 7.12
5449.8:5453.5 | 5.84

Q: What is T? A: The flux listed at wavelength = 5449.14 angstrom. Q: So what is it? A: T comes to 4.863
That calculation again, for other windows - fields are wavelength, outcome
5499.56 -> 5.771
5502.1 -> 5.3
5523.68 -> 6.303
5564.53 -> 6.81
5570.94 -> 7.229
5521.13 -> 6.655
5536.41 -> 6.456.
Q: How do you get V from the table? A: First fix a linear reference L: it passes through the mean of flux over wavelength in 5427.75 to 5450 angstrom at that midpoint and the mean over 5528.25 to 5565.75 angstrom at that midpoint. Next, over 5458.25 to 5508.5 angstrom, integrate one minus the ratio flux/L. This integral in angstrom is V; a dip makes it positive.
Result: 4.28 angstrom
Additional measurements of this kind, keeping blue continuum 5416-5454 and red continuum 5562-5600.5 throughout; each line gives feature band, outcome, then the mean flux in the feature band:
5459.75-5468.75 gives 1.45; 5.74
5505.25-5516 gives 1.82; 5.64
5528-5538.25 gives 1.04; 6.07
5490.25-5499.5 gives 0.81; 6.22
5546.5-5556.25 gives -0.18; 6.88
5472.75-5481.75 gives 0.25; 6.64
